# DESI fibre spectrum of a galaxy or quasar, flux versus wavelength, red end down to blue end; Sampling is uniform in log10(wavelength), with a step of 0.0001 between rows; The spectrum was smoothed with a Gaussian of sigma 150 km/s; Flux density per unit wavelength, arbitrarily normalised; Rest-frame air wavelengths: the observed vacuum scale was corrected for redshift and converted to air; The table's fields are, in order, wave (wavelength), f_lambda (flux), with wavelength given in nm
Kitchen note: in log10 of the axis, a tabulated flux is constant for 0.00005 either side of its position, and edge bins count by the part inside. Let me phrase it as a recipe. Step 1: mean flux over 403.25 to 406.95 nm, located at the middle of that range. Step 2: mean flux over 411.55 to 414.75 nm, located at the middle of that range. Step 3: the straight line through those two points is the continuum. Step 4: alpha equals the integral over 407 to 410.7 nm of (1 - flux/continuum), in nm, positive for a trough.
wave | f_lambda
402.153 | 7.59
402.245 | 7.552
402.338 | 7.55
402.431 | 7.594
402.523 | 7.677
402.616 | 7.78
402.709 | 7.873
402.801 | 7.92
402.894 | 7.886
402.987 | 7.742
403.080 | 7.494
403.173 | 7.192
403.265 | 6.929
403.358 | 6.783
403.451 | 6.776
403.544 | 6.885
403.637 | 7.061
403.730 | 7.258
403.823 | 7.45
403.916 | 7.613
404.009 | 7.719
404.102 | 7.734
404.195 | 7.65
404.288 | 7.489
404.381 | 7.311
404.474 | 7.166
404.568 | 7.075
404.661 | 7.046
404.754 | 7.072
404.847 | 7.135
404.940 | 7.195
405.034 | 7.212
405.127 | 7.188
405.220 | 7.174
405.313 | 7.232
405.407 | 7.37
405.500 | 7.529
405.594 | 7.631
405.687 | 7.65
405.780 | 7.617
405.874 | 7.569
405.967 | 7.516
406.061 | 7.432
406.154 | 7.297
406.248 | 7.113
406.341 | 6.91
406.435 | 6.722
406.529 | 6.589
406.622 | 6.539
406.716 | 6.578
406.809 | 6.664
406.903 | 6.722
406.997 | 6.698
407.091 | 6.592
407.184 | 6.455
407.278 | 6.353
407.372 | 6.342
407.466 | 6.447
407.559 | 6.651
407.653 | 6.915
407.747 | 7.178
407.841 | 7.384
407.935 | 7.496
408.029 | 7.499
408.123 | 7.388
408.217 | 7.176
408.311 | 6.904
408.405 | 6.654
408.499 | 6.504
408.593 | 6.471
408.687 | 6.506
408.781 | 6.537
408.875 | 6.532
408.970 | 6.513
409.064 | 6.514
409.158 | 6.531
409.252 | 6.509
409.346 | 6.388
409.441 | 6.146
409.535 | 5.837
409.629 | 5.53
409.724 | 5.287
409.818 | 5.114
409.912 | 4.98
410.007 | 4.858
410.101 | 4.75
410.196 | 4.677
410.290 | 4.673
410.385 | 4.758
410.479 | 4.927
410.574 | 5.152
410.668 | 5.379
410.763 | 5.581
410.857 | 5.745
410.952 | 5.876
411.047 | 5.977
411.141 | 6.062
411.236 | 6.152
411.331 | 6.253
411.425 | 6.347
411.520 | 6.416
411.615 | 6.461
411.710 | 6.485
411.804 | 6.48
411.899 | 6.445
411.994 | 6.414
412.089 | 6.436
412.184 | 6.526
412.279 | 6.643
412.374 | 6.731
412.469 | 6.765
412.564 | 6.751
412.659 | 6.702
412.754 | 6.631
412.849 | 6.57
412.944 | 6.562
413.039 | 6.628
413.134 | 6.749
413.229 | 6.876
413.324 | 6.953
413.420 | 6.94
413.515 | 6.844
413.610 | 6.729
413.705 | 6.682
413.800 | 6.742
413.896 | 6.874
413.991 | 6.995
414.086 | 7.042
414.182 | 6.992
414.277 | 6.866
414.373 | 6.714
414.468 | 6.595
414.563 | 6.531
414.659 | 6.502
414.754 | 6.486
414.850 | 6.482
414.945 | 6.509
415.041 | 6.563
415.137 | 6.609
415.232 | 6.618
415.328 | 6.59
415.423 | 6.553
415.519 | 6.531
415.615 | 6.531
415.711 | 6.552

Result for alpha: 0.42 nm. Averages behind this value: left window 7.19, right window 6.69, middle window 6.18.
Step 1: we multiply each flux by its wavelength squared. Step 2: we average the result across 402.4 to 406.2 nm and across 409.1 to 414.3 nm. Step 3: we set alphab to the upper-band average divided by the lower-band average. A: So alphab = 0.9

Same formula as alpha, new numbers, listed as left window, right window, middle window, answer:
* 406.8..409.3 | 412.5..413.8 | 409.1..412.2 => 0.440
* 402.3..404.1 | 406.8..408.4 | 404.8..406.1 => -0.044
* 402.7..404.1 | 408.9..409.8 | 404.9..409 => -0.218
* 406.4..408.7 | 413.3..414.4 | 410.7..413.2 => 0.161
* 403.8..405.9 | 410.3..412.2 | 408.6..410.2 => 0.125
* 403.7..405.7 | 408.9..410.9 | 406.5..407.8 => -0.028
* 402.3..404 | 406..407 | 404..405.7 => -0.048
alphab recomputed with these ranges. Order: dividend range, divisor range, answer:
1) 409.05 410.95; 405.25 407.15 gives 0.78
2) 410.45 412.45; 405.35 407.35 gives 0.90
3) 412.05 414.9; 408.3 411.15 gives 1.18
